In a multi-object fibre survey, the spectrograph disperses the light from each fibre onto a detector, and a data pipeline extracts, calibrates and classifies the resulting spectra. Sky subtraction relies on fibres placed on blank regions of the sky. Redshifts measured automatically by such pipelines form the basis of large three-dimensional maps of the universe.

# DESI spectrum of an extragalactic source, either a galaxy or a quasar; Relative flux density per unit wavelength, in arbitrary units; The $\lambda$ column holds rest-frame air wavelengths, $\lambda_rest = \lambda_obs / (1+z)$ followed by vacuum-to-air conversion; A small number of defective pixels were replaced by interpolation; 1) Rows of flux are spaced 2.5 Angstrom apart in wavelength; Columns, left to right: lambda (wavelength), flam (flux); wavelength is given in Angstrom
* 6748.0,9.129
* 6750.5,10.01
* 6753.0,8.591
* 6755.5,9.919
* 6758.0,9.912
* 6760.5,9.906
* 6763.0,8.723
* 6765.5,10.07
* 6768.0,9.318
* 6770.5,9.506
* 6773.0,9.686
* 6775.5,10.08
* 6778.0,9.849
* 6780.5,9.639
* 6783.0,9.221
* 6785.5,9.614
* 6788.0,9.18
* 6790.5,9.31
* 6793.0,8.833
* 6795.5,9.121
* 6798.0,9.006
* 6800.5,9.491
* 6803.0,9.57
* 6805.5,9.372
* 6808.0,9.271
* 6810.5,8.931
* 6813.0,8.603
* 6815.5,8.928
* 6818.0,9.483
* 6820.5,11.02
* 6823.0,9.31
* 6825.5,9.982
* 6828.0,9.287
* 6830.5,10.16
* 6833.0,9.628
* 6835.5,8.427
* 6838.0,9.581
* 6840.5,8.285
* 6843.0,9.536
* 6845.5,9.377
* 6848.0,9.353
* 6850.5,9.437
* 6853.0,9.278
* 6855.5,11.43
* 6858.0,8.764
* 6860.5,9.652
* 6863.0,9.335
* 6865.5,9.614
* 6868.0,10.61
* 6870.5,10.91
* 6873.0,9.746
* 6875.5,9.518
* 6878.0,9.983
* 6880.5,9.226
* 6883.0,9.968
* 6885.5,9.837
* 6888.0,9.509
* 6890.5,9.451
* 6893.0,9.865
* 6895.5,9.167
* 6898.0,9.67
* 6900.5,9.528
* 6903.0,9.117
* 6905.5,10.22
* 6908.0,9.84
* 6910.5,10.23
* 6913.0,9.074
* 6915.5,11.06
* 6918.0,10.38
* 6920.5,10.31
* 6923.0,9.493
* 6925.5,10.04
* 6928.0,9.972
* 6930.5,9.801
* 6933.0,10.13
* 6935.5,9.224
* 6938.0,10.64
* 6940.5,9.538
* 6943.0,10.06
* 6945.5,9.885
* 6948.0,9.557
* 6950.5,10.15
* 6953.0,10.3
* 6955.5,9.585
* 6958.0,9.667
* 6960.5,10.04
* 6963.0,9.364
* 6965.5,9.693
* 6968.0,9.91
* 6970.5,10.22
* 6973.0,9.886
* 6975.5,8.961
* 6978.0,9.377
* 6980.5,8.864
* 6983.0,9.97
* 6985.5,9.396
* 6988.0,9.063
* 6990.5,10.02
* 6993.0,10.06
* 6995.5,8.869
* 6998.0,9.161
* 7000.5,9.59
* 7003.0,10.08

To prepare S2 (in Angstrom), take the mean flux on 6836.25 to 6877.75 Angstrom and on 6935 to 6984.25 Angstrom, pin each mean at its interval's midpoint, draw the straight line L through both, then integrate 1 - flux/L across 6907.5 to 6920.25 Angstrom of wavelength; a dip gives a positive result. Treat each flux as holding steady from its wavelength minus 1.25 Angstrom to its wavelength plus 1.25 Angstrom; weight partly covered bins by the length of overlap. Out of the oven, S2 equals -0.6 Angstrom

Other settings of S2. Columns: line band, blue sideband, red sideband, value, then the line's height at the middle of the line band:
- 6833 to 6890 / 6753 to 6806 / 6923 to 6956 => 0.5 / 9.69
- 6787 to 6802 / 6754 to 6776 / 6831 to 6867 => 0.6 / 9.58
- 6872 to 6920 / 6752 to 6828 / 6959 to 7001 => -1.3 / 9.51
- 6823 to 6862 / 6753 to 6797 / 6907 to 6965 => 0.8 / 9.67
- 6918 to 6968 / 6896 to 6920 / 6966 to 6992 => -0.7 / 9.74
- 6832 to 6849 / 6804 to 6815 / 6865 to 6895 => 0.4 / 9.4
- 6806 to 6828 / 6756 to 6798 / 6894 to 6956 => 0.4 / 9.6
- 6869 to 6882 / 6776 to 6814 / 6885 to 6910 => -0.5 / 9.56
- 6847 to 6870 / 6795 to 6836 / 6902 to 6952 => -0.3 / 9.62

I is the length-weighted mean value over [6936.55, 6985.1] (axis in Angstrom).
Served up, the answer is 9.76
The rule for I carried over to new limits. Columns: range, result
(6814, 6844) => 9.46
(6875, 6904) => 9.58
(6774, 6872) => 9.5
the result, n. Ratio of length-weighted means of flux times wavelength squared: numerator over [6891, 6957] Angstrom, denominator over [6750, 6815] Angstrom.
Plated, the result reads 1.1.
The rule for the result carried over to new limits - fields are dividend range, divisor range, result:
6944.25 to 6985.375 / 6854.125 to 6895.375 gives 1.01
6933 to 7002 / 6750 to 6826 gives 1.08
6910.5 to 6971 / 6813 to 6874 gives 1.06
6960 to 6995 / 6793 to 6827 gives 1.08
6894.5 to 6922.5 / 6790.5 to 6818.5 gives 1.11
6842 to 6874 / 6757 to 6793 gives 1.05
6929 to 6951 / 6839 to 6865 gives 1.07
